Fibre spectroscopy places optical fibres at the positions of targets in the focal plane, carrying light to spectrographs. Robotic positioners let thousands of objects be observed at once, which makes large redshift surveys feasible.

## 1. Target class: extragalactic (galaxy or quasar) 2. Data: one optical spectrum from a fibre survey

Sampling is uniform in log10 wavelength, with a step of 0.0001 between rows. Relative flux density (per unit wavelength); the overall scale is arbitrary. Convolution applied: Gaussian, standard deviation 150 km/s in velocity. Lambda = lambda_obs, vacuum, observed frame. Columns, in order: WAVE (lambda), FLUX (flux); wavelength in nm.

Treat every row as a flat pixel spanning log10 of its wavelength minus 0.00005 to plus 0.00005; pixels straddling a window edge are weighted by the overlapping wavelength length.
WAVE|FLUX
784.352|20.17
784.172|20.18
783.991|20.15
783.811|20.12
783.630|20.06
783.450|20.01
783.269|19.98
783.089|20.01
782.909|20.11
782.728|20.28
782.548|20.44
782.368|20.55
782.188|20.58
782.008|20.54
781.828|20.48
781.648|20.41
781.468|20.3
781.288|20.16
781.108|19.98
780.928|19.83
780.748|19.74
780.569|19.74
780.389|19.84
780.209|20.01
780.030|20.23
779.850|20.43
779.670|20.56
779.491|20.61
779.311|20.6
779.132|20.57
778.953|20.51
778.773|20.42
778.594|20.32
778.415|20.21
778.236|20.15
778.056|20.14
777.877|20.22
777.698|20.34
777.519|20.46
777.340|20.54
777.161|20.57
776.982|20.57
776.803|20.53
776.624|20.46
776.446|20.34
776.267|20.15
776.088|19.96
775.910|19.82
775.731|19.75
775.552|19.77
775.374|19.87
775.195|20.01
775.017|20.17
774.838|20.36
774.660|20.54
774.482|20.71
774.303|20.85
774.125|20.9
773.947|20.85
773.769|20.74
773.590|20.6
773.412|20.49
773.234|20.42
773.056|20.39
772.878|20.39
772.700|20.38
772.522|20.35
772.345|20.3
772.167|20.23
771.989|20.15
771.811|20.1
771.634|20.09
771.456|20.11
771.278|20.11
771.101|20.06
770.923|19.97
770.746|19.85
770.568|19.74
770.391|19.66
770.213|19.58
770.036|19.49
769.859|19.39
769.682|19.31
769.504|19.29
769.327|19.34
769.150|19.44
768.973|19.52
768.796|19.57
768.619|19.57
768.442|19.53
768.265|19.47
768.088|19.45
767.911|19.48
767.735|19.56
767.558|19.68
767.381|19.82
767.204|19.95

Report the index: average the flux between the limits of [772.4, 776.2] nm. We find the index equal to 20.3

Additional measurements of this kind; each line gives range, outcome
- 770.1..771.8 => 19.9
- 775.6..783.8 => 20.3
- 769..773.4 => 19.9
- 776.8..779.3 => 20.4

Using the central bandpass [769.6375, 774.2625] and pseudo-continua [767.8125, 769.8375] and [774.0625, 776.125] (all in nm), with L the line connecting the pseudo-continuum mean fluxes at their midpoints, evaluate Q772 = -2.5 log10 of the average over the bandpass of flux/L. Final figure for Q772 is -0.02 mag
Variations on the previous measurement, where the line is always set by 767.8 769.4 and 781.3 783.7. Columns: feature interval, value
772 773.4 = -0.03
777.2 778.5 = -0.01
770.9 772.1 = -0.02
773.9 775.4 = -0.03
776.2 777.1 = -0.03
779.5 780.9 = 0.00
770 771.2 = -0.01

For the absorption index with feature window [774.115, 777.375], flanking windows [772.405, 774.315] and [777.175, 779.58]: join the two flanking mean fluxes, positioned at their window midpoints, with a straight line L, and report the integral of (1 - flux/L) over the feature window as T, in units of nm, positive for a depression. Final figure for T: 0.03 nm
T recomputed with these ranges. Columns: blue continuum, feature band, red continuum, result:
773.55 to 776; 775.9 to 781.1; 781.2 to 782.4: 0.030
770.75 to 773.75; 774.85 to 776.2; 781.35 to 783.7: 0.022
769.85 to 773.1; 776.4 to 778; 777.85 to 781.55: -0.023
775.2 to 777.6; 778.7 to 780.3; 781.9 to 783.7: -0.016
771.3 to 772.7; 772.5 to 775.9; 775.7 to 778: -0.023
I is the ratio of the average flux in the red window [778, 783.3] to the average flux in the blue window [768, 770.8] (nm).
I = 1.04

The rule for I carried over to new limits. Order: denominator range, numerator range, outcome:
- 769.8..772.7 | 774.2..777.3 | 1.01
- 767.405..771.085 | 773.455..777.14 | 1.04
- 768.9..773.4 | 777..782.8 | 1.02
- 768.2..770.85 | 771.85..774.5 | 1.05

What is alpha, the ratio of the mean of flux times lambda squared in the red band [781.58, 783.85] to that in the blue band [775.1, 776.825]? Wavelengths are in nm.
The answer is 1.0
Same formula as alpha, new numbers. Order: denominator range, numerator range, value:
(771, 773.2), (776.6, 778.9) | 1.02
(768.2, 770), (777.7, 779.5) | 1.07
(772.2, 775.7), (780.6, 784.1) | 1.01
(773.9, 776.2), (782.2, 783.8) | 1.02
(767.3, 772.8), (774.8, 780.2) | 1.05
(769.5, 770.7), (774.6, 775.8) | 1.04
